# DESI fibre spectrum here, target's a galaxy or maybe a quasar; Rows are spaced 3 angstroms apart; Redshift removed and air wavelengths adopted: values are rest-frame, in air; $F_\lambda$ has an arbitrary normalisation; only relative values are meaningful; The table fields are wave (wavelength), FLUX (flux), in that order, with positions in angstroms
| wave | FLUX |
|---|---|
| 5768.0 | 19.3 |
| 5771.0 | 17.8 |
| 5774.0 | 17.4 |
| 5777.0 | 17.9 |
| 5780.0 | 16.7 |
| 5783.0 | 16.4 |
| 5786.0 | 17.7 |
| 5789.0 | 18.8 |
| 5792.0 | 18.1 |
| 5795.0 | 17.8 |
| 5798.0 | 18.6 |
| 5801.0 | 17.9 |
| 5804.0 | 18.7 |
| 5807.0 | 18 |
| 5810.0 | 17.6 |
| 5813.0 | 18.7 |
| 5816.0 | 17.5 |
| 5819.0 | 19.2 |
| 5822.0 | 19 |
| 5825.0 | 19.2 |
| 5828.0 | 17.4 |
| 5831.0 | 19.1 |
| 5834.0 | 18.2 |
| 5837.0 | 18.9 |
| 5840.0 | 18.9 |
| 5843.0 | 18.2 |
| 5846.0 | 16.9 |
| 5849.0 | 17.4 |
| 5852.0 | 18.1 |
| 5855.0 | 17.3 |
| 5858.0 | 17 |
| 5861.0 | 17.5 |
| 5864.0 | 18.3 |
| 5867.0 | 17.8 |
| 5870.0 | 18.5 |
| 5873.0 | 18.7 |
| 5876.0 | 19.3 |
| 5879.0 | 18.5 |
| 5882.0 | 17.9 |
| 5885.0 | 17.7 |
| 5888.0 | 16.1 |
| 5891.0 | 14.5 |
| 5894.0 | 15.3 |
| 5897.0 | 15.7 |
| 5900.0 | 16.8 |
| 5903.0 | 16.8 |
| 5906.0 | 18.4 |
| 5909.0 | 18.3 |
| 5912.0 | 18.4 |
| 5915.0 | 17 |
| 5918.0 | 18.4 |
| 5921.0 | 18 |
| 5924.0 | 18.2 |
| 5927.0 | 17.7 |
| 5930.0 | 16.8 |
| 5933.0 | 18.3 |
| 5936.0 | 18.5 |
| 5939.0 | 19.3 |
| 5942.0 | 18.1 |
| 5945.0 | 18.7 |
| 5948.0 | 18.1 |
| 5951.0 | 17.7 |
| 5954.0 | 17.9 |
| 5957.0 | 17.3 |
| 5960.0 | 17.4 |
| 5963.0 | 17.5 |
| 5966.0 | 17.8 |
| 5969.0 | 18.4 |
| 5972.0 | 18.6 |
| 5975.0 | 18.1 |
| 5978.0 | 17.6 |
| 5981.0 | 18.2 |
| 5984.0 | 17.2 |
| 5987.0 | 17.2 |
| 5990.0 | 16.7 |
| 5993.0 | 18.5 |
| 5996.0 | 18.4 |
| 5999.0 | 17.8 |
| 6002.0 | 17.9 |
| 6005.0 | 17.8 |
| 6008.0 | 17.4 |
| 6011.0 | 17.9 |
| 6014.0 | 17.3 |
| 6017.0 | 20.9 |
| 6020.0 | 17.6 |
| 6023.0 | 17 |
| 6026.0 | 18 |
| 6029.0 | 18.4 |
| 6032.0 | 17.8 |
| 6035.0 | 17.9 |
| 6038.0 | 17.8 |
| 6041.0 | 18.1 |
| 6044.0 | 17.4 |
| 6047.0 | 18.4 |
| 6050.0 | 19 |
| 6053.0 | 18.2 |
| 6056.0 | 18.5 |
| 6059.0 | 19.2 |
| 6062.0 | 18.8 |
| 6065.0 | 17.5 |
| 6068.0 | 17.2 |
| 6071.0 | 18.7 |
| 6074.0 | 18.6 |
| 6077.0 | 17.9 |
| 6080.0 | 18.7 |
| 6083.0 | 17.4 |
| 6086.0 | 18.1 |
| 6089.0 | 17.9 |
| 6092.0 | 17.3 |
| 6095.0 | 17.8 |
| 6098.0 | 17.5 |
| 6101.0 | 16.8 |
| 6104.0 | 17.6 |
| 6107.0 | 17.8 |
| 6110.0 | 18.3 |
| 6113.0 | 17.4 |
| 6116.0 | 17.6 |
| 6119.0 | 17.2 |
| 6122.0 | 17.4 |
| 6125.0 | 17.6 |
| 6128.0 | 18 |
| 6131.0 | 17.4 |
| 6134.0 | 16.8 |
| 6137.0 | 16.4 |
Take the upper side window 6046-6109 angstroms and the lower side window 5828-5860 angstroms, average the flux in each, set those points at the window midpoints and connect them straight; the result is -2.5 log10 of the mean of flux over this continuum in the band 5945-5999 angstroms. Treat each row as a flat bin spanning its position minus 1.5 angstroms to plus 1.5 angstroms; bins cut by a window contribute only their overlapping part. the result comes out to 0.01 mag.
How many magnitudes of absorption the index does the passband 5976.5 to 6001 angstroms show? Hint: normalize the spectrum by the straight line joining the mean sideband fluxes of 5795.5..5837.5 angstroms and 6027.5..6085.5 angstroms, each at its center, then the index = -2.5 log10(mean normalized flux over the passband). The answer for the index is 0.033 mag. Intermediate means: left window 18.4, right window 18.2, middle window 17.7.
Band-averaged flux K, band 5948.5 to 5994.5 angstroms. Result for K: 17.7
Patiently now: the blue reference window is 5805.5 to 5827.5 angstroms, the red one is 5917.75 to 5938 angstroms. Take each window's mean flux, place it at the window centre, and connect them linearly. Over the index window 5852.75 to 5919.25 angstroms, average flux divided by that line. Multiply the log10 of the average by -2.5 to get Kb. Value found 0.04 mag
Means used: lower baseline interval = 18.4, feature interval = 17.5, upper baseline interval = 18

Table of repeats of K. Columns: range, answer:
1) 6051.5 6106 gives 18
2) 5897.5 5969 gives 17.9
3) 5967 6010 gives 17.8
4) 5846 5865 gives 17.5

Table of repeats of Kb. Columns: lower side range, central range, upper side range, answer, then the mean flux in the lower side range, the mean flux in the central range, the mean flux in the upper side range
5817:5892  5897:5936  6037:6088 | 0.022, 18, 17.7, 18.2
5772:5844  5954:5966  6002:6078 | 0.038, 18.2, 17.5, 18.1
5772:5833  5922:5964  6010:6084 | 0.010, 18.1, 18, 18.2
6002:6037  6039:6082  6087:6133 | -0.029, 18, 18.3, 17.6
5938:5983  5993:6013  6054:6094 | 0.010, 18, 17.9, 18.1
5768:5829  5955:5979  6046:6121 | 0.010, 18.1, 17.8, 18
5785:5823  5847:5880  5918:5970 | 0.008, 18.3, 18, 18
